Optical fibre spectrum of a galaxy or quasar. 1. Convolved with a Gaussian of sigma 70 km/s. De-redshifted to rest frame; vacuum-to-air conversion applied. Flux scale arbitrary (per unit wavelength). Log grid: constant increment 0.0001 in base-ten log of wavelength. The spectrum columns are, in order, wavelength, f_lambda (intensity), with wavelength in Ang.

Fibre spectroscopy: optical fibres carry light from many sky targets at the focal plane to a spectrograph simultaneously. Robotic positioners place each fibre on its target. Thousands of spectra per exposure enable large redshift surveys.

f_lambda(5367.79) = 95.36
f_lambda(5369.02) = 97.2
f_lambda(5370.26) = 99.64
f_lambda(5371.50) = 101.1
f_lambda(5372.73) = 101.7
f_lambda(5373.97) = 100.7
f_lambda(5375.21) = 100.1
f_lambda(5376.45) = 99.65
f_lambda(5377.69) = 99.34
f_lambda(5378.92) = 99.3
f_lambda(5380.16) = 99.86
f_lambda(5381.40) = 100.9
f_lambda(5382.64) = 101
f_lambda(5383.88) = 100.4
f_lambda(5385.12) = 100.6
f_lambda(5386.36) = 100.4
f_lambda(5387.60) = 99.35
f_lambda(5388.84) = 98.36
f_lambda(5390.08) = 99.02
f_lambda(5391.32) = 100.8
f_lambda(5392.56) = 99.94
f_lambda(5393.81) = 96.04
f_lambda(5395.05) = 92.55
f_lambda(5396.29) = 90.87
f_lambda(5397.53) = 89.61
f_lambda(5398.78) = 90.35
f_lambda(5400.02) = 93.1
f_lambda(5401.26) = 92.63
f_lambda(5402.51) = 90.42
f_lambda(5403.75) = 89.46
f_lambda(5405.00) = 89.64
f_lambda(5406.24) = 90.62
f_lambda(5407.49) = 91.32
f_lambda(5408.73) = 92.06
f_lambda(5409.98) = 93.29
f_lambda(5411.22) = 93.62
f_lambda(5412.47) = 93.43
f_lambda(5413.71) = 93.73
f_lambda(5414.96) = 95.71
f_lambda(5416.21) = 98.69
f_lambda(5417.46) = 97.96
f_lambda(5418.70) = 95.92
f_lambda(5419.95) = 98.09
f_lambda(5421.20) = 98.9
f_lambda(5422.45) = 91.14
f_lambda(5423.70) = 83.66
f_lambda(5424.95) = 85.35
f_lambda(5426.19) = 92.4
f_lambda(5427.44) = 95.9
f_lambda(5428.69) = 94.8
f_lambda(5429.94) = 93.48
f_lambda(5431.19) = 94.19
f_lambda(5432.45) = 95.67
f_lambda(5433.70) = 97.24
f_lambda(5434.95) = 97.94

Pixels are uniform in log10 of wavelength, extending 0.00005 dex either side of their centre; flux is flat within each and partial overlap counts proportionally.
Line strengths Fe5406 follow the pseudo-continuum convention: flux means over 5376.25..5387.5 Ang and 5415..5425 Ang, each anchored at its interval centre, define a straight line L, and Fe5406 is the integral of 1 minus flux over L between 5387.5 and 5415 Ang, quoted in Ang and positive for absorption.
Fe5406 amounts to 1.02 Ang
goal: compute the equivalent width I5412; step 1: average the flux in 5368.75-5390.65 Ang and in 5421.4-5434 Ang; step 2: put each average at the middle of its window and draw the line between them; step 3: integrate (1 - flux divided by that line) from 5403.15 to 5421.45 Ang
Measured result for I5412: 0.1 Ang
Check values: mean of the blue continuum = 100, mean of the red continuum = 92.5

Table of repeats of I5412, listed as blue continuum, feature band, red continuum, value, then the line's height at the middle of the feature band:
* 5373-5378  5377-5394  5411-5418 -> -0.17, 98.8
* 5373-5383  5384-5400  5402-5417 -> 0.06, 96.8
